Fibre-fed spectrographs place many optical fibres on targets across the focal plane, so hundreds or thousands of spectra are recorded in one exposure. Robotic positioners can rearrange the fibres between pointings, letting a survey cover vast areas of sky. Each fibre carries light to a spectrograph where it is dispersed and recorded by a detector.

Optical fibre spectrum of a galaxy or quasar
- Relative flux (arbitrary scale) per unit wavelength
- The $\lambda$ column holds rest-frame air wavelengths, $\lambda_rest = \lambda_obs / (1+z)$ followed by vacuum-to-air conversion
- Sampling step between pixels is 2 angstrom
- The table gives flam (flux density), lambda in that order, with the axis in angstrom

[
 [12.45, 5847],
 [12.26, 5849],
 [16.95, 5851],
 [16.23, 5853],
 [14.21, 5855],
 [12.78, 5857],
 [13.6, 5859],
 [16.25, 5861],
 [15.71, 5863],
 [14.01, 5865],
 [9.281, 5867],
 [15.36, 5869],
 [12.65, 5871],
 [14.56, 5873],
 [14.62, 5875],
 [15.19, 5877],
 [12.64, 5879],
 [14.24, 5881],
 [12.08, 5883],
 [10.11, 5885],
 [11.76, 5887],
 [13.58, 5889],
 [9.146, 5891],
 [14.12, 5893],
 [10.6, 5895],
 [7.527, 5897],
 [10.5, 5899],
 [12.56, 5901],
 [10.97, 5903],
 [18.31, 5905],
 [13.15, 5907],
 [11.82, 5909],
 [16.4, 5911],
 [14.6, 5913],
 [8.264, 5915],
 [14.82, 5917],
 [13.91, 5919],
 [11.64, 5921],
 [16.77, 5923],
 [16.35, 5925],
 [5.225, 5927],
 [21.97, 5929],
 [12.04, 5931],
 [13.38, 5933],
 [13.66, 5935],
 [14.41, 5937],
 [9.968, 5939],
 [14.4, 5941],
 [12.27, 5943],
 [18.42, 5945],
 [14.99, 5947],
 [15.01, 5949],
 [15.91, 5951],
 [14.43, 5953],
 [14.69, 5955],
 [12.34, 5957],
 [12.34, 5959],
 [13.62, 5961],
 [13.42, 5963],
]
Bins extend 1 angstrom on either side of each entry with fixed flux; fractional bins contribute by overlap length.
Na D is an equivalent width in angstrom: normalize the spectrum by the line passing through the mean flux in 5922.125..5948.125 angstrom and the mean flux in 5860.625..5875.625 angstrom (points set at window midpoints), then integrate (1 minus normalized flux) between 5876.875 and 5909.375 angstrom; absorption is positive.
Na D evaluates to 4.26 angstrom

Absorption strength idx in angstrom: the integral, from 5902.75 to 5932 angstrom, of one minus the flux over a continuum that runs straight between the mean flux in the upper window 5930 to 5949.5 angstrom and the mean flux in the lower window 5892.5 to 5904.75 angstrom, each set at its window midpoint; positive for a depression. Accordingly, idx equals -3.18 angstrom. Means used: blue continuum 11.4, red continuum 13.8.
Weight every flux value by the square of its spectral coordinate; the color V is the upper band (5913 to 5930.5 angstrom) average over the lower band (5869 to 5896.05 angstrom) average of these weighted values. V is 1.08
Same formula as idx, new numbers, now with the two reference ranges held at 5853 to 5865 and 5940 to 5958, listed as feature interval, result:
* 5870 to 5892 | 2.79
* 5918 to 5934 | 0.85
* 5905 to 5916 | 1.00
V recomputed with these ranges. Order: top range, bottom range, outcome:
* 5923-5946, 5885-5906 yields 1.20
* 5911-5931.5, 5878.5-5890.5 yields 1.13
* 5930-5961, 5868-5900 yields 1.14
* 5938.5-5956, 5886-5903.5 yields 1.33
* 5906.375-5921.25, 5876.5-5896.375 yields 1.09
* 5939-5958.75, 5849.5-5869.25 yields 1.03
